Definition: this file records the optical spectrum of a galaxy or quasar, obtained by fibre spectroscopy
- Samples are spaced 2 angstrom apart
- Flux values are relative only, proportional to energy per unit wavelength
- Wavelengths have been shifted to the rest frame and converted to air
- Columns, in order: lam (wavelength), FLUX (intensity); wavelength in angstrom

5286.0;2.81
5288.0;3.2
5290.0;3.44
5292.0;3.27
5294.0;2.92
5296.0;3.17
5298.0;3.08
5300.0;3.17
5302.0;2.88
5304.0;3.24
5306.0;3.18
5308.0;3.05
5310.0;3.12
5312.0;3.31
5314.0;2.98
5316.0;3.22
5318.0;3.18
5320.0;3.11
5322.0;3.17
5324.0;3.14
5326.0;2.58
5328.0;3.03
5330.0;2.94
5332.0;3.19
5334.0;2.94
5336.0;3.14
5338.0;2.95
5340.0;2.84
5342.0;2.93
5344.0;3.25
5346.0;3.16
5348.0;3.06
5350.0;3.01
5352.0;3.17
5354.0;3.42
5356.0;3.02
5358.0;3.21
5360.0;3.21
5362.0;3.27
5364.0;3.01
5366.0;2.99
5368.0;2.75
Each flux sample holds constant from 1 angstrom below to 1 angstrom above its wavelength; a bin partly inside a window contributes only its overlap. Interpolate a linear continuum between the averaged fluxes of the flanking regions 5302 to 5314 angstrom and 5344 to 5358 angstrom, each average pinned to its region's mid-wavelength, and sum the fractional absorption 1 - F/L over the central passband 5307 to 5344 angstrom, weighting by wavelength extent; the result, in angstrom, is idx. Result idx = 1.10 angstrom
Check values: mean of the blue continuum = 3.14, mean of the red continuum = 3.15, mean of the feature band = 3.05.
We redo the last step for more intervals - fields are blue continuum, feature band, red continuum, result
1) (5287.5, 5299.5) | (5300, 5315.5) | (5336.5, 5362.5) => 0.2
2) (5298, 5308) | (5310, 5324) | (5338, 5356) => -0.2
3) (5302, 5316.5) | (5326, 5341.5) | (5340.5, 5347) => 0.7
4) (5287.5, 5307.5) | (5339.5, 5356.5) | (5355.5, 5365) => 0.2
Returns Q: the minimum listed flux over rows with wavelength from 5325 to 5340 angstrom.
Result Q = 2.58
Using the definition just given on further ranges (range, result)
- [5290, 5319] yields 2.88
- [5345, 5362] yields 3.01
